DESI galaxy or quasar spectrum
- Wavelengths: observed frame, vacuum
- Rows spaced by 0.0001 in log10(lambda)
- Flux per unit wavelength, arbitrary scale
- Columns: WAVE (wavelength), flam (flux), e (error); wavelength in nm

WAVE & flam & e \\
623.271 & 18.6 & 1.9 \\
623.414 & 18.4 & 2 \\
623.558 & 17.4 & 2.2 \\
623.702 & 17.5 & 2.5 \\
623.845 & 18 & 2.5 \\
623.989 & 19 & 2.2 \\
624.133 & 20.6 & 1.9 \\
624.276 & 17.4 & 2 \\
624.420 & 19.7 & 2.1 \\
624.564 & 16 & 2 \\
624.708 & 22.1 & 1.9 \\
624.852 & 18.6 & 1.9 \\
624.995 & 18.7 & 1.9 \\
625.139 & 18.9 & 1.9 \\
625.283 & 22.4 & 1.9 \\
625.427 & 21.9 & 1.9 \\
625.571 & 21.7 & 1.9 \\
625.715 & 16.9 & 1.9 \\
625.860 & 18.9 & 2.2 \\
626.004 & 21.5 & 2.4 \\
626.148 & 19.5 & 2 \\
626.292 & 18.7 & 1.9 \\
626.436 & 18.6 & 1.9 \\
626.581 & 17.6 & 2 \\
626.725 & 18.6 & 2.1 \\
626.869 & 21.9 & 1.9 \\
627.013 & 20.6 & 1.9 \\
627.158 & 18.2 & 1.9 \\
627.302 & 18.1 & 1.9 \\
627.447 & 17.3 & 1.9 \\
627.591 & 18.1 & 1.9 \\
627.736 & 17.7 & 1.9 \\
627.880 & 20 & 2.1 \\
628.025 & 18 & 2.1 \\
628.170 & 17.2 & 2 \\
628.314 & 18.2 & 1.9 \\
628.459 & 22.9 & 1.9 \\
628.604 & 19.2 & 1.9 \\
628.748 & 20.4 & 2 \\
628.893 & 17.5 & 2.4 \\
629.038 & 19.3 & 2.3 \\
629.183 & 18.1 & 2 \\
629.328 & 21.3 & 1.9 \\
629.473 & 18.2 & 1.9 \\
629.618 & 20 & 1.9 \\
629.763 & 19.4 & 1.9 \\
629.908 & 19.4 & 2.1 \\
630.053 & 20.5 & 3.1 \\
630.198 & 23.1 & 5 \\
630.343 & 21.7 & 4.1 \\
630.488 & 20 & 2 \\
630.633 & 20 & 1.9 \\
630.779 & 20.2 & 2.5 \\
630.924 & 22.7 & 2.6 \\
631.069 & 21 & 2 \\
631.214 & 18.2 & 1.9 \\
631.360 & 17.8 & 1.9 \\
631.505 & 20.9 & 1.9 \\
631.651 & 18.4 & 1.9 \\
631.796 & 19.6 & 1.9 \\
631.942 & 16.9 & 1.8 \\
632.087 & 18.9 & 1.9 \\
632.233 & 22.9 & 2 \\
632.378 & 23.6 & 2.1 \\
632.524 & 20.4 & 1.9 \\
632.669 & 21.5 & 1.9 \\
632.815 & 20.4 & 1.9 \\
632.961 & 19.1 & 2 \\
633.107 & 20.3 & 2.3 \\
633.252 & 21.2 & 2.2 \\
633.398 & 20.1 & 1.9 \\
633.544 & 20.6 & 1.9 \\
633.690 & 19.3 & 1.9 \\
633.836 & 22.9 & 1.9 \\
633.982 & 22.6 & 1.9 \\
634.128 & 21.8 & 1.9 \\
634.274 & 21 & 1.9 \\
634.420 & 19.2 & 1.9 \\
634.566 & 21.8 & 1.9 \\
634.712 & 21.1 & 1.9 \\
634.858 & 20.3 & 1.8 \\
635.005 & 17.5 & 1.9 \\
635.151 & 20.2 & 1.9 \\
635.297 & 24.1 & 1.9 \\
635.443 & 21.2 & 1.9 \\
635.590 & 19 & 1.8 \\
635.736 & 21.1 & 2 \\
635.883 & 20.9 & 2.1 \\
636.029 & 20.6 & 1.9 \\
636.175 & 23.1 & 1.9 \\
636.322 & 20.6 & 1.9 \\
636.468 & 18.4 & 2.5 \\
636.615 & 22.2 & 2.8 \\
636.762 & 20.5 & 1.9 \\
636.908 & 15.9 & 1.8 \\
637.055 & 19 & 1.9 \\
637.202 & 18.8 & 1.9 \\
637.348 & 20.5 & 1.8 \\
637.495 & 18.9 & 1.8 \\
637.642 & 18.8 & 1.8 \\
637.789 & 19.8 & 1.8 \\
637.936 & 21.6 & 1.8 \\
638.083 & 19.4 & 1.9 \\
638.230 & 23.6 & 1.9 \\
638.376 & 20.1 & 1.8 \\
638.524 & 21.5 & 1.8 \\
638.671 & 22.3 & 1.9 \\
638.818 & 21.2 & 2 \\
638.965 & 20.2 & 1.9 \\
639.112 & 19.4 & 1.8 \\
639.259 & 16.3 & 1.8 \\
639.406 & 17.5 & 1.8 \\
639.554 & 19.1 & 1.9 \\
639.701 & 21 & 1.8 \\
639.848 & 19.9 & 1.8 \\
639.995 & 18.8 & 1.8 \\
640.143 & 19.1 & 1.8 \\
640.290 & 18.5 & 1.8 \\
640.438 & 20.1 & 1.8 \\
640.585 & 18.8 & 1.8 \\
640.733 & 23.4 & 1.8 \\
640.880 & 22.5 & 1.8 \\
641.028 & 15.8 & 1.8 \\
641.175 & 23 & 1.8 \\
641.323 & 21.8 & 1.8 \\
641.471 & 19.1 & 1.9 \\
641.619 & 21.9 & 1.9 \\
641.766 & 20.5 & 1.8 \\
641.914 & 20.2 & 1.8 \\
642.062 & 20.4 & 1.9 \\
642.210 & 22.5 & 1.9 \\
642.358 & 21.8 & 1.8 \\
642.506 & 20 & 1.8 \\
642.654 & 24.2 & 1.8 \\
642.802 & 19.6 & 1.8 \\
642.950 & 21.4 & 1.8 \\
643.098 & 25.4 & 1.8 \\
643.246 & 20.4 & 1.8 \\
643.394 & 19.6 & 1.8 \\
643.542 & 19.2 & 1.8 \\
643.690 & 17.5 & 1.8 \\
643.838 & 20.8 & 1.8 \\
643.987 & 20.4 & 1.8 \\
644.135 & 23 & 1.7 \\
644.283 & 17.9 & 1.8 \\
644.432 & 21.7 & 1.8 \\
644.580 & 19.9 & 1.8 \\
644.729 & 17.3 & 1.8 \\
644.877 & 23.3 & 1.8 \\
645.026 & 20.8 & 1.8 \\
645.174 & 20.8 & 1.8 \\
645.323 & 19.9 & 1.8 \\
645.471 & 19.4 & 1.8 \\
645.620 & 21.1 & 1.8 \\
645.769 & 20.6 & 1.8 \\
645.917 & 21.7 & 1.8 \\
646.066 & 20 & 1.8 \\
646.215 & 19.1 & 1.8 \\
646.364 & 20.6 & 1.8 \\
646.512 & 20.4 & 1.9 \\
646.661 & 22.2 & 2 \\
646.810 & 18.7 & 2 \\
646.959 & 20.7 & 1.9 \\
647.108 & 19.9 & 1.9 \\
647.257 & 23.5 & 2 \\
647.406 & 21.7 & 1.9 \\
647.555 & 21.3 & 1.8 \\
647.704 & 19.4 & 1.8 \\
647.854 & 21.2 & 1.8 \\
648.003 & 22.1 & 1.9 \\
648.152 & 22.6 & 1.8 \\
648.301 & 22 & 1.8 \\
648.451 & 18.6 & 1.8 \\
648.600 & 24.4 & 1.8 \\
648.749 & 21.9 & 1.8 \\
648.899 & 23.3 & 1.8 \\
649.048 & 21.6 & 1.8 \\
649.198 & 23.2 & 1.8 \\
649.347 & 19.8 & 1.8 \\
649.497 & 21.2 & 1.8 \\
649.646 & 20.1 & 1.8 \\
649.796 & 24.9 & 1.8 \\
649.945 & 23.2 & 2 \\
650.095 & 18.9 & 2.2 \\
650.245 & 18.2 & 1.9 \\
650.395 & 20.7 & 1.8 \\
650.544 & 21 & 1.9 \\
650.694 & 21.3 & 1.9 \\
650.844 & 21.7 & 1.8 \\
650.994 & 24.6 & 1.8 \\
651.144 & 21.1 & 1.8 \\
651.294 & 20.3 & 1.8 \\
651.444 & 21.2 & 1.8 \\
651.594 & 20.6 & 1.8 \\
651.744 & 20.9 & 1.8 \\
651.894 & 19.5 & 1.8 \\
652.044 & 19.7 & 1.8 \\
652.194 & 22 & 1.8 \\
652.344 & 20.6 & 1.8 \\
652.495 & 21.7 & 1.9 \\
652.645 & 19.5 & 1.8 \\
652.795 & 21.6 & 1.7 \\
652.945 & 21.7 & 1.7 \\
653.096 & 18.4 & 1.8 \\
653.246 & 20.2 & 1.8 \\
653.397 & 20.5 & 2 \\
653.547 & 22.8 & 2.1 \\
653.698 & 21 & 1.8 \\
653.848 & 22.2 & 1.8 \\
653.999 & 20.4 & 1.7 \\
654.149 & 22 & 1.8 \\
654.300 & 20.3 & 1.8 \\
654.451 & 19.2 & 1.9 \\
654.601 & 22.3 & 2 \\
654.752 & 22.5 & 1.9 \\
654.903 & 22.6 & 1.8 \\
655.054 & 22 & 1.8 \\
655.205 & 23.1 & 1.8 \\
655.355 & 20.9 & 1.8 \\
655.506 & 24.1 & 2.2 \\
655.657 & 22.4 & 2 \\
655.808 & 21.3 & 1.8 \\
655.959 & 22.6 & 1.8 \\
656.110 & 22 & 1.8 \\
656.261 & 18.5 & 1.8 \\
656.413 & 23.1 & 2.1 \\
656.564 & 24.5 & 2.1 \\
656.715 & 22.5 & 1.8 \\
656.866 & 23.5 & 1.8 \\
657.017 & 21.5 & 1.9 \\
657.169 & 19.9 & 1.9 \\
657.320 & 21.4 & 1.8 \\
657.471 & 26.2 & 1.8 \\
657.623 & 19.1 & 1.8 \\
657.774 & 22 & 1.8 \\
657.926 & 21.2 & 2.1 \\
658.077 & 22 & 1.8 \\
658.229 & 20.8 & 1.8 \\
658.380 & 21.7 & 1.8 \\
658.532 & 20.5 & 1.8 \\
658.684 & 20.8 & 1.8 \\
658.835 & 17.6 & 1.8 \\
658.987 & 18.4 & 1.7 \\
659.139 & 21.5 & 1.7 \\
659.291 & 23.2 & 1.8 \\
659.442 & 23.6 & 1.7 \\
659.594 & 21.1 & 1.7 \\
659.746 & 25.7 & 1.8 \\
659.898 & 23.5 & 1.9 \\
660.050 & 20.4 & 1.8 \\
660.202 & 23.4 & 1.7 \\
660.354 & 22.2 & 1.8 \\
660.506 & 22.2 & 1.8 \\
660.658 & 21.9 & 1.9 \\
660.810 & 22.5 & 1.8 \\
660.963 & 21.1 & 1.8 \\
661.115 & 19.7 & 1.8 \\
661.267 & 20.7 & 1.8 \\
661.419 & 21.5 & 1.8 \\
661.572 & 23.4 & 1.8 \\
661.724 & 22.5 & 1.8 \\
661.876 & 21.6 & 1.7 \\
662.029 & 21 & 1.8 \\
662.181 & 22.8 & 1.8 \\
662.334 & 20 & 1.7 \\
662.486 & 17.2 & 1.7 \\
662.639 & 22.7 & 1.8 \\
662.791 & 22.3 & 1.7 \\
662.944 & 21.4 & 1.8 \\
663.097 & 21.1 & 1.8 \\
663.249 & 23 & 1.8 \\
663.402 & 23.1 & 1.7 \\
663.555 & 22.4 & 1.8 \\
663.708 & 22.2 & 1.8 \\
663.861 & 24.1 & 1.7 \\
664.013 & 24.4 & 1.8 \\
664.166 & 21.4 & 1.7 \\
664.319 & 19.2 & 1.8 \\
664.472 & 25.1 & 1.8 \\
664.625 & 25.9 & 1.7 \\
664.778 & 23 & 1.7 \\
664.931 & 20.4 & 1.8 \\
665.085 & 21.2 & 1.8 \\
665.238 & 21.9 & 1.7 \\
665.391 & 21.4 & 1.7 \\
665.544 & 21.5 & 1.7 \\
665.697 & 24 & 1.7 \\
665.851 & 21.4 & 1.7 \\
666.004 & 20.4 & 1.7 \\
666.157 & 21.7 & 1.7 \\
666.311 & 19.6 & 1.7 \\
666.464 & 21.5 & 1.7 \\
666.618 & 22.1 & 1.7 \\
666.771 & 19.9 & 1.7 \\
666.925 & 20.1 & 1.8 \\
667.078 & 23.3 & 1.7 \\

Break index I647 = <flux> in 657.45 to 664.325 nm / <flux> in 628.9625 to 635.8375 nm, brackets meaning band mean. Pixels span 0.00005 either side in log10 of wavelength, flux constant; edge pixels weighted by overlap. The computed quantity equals 1.07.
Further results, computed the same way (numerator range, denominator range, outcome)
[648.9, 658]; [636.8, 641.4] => 1.08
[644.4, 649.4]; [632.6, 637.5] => 1.03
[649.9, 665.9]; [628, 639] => 1.07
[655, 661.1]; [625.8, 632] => 1.13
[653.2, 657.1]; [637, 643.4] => 1.07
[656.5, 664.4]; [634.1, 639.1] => 1.07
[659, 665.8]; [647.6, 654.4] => 1.04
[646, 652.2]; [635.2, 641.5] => 1.05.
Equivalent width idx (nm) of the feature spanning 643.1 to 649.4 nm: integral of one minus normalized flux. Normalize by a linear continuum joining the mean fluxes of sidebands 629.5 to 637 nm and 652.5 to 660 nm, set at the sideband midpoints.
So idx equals 0.08 nm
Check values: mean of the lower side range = 20.5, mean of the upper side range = 21.6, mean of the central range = 20.9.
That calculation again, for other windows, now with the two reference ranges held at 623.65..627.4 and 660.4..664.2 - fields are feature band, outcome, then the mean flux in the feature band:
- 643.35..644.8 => 0.06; 19.7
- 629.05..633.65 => -0.11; 20.2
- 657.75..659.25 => 0.06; 20.7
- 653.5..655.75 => -0.05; 21.8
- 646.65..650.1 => -0.11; 21.6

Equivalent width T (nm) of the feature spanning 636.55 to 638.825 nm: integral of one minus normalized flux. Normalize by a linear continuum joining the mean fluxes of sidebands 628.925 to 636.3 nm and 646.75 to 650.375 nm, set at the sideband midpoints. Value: 0.06 nm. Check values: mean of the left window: 20.5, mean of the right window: 21.3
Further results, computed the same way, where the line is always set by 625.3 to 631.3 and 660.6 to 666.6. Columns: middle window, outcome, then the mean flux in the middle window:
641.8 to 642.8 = -0.04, 21.3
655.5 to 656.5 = -0.02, 21.9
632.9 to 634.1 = -0.05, 20.8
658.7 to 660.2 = -0.01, 21.7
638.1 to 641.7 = 0.02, 20.2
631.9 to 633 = -0.04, 20.6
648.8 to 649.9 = -0.06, 22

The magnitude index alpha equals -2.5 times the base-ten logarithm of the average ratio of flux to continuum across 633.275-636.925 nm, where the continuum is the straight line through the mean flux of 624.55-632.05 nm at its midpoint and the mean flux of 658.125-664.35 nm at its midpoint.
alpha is -0.041 mag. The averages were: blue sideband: 19.5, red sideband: 21.7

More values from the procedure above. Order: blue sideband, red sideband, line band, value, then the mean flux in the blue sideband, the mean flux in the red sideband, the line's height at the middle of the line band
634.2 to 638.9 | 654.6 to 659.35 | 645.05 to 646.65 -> 0.03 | 20.4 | 21.7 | 21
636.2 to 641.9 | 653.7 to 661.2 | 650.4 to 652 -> 0.00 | 20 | 21.8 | 21.2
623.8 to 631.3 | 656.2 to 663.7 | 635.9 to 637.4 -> 0.01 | 19.5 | 21.7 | 20.1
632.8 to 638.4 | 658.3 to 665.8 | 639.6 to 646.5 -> 0.02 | 20.5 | 21.9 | 20.9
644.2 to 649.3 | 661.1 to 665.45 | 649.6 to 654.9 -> 0.01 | 21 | 22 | 21.3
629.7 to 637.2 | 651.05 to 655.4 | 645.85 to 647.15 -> 0.03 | 20.4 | 21.1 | 20.9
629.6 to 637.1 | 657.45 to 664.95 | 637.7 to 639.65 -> 0.03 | 20.5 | 21.9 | 20.7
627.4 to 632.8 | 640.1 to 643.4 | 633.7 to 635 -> -0.04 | 19.8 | 20.9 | 20.2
